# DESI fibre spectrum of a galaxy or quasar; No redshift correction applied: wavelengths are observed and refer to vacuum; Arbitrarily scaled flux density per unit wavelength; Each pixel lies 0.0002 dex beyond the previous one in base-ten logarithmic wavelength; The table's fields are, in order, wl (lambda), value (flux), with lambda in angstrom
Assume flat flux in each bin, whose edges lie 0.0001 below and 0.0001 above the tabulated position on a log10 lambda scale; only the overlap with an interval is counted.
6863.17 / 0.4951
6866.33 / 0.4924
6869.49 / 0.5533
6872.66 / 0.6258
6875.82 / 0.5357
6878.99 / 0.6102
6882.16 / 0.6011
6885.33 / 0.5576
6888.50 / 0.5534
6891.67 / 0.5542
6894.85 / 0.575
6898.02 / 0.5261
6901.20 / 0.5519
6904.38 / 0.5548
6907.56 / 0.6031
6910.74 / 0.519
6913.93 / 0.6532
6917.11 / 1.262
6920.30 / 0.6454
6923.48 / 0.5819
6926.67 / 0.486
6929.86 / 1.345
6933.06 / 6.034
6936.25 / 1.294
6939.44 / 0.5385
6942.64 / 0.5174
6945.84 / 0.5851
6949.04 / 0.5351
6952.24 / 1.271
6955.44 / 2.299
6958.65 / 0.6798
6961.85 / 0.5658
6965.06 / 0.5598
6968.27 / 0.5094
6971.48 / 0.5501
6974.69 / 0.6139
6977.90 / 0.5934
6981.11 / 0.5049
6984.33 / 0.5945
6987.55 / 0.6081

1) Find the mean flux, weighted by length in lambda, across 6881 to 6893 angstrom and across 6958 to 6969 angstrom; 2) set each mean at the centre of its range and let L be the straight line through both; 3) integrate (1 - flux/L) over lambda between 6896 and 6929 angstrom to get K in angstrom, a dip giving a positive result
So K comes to -4.88 angstrom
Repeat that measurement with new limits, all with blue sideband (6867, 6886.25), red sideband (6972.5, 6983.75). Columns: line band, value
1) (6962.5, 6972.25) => 0.5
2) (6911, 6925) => -4.5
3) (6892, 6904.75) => 0.5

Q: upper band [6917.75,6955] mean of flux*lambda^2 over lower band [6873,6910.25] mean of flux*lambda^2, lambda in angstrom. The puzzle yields 2.31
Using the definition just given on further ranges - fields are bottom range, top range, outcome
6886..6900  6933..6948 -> 2.40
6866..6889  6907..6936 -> 2.44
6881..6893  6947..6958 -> 2.30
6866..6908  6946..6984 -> 1.40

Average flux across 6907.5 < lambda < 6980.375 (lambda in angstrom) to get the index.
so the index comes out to 1.01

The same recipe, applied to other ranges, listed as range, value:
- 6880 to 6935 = 0.976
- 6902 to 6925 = 0.684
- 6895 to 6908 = 0.557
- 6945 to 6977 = 0.817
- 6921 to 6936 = 1.95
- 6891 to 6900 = 0.551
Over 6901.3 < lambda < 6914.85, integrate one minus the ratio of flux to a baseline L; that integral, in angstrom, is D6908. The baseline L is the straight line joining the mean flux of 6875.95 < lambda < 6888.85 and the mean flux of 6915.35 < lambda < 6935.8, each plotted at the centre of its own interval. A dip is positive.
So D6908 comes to 7.2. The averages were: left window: 0.578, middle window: 0.575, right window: 1.69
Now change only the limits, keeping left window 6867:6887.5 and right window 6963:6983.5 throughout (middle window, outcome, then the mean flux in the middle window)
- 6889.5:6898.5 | 0.3 angstrom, 0.555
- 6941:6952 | -1.4 angstrom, 0.635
